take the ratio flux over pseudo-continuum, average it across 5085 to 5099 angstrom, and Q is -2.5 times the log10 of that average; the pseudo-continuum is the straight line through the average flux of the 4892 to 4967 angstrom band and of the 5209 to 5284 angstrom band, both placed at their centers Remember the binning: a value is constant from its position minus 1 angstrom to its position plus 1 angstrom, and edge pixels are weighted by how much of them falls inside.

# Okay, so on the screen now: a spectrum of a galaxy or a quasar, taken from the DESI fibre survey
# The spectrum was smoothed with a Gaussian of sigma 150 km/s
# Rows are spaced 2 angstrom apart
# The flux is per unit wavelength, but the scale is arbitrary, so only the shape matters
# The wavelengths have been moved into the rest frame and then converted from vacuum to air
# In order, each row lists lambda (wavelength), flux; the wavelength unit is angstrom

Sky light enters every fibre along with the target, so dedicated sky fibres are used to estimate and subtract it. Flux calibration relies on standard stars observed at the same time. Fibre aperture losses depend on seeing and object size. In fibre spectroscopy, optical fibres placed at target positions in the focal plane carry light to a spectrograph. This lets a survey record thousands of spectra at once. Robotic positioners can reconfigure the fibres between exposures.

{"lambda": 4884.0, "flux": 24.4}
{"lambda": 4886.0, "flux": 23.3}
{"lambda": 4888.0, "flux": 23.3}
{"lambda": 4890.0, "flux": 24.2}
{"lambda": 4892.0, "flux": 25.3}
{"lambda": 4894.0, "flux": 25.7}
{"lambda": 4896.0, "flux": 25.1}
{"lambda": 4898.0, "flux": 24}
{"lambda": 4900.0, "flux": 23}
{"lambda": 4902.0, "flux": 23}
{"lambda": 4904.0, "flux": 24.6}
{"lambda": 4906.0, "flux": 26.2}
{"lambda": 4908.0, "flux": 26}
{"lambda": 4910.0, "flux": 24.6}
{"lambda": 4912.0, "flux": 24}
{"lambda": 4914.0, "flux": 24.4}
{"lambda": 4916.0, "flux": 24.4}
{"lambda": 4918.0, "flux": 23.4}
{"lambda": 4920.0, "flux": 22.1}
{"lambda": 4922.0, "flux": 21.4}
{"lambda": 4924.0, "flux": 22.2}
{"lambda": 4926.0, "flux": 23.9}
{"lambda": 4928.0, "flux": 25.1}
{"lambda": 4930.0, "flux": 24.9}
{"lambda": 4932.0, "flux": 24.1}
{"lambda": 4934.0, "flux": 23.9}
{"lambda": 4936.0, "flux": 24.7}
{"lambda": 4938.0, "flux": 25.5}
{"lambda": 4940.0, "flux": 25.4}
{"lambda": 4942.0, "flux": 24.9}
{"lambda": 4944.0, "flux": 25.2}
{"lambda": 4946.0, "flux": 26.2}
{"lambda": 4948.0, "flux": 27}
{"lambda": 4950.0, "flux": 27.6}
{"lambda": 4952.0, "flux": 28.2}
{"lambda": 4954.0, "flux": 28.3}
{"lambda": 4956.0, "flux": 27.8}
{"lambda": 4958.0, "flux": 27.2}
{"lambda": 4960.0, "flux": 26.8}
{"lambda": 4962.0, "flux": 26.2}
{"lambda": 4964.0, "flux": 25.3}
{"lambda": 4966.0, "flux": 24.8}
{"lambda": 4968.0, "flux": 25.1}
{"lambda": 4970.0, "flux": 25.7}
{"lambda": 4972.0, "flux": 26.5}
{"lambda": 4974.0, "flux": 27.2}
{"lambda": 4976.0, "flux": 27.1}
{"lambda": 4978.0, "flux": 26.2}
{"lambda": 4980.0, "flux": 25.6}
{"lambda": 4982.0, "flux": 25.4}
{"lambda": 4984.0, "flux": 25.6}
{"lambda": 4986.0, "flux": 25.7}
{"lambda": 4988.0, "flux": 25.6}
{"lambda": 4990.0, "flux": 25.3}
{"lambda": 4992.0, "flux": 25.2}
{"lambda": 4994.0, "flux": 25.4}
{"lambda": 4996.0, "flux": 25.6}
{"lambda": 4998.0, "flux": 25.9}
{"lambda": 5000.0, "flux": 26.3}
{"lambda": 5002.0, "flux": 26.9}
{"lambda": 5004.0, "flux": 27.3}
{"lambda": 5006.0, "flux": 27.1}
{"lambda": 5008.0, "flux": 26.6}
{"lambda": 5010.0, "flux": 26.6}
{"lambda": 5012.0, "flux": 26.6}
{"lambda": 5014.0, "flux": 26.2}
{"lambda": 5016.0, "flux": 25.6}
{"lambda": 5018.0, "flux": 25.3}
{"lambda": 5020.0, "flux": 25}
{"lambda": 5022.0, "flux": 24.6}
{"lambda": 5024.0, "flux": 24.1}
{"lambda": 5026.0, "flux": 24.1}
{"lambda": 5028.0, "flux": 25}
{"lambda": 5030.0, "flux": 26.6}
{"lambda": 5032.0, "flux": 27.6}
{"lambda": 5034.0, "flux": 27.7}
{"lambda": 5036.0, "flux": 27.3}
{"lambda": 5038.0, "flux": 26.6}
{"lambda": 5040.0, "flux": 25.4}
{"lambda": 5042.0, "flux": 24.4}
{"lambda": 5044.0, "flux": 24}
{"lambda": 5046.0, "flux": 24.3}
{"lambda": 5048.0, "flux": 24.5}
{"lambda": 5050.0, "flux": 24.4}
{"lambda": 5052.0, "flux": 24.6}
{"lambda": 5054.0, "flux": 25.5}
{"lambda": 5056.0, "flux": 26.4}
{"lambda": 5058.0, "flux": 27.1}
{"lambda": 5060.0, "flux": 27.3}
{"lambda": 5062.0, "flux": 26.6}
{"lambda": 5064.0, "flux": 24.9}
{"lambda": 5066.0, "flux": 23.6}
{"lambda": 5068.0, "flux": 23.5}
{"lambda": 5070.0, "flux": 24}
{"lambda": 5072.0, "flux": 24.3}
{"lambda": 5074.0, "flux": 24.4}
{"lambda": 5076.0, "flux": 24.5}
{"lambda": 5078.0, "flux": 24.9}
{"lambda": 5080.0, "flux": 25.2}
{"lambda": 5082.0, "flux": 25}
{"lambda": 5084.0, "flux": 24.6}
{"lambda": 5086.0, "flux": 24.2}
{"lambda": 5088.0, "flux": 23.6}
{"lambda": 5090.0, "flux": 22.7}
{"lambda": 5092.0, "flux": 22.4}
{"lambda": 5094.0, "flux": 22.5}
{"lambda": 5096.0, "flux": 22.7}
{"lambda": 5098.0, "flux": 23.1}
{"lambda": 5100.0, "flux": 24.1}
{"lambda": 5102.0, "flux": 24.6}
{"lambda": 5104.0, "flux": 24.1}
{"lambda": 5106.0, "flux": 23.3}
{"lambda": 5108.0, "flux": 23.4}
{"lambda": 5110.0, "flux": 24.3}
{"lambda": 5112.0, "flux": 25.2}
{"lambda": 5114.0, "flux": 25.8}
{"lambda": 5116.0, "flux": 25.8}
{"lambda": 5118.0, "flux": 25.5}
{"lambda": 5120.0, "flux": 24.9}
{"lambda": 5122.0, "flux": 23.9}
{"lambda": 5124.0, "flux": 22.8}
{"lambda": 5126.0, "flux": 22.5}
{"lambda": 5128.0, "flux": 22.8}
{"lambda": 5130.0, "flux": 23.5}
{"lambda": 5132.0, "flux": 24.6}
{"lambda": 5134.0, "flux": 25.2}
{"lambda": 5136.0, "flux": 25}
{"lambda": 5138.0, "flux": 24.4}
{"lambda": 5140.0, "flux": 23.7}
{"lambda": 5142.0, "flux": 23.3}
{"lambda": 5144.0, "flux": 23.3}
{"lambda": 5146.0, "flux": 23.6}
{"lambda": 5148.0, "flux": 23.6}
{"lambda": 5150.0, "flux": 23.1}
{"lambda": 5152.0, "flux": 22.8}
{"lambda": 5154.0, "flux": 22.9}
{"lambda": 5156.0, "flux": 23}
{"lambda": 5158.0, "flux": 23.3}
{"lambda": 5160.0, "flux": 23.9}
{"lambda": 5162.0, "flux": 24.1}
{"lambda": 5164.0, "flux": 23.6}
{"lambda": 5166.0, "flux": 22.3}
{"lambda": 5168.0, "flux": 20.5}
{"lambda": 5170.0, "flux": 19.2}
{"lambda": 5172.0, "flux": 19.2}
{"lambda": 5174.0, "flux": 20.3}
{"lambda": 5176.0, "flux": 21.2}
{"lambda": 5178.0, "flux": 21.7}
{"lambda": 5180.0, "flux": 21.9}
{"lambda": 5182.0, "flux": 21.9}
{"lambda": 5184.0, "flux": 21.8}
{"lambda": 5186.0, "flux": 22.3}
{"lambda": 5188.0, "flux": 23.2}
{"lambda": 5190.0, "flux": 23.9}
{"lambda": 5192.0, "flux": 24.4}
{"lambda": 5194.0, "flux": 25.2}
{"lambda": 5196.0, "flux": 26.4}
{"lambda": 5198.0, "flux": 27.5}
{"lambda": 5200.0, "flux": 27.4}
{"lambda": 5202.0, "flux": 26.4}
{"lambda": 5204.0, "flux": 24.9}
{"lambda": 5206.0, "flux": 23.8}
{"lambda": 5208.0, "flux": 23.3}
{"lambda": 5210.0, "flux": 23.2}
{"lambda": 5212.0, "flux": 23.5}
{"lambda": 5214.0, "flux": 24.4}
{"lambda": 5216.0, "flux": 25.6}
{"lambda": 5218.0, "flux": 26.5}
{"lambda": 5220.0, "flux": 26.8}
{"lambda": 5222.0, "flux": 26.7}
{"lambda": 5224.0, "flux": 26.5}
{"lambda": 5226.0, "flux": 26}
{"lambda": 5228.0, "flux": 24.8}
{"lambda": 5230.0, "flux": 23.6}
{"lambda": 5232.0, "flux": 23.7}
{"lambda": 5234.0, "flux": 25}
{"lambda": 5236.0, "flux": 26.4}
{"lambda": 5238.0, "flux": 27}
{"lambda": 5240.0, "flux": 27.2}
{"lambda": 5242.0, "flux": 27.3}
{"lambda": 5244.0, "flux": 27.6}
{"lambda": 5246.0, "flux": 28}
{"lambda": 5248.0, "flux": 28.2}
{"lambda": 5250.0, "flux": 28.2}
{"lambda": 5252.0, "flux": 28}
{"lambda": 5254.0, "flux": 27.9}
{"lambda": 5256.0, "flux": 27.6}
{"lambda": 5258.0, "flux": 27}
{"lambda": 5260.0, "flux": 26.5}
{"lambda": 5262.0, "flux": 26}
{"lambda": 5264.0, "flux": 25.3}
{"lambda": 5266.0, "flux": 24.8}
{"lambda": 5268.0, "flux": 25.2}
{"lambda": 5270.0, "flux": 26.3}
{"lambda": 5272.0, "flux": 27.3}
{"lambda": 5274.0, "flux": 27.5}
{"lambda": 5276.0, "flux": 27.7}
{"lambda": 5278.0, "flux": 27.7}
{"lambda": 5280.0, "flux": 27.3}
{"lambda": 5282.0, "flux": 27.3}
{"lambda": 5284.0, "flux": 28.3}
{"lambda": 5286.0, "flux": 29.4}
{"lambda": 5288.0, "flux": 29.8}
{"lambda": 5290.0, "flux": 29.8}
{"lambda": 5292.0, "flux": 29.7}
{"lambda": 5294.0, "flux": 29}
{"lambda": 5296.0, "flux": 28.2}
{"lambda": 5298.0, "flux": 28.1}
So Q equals 0.121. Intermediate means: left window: 25.1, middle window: 23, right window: 26.4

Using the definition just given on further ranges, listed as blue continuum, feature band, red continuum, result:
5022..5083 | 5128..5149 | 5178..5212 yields 0.03 mag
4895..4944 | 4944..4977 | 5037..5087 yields -0.09 mag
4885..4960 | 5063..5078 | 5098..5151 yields 0.00 mag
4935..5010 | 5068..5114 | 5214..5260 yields 0.10 mag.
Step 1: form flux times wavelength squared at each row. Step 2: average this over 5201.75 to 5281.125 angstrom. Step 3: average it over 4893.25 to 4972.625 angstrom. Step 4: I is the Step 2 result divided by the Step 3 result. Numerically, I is 1.18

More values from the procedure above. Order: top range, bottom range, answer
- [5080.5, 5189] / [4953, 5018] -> 0.94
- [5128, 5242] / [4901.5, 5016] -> 1.03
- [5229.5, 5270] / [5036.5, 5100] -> 1.16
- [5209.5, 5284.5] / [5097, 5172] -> 1.17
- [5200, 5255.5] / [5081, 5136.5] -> 1.13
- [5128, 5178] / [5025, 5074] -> 0.94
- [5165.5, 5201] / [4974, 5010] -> 0.94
